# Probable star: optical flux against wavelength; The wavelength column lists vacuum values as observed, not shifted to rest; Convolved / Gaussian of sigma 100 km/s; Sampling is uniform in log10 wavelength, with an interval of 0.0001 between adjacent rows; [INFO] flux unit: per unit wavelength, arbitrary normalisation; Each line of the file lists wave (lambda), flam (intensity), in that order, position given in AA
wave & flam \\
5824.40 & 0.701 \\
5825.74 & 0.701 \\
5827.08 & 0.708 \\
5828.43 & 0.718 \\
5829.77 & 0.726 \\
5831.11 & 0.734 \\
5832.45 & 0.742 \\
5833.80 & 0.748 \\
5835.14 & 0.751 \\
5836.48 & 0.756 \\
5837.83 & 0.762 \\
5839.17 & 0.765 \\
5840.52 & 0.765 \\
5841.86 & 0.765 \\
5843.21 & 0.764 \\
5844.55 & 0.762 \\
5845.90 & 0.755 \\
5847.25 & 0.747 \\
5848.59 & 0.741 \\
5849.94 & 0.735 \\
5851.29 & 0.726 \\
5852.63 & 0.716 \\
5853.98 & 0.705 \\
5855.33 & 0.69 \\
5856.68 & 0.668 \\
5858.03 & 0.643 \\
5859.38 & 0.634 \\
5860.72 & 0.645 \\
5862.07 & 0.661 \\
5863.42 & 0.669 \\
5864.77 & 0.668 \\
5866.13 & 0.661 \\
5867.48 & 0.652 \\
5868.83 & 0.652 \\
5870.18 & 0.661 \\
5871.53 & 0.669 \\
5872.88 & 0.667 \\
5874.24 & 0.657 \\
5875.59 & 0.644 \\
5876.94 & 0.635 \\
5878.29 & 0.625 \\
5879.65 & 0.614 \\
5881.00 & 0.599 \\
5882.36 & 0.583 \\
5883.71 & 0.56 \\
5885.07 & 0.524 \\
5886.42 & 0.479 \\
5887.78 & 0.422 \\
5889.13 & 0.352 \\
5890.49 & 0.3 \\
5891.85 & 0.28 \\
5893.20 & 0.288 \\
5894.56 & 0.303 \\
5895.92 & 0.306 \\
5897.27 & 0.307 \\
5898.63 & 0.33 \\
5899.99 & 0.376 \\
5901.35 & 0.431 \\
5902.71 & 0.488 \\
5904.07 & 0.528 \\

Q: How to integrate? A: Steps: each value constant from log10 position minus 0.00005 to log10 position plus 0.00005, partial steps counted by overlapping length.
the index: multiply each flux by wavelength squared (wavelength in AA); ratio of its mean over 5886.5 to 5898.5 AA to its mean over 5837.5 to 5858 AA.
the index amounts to 0.5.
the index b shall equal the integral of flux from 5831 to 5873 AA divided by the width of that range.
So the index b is 0.709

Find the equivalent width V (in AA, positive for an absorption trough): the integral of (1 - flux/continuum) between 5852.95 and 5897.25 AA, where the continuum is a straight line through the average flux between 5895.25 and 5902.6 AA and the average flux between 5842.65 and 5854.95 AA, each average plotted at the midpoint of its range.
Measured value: -1.4 AA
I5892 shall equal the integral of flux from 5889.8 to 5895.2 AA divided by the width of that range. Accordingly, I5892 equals 0.293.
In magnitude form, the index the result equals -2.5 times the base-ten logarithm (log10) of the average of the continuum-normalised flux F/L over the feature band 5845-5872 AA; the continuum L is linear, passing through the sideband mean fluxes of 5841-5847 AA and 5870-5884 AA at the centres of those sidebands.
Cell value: 0.03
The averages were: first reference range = 0.76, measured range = 0.686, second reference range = 0.629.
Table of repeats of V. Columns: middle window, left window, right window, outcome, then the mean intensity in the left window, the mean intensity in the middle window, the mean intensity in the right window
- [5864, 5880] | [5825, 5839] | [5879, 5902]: -4.2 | 0.736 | 0.651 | 0.415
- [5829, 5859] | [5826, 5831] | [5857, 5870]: -1.9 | 0.718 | 0.734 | 0.655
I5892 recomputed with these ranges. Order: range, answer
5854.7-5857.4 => 0.677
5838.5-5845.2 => 0.765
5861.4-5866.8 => 0.664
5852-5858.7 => 0.683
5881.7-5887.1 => 0.537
